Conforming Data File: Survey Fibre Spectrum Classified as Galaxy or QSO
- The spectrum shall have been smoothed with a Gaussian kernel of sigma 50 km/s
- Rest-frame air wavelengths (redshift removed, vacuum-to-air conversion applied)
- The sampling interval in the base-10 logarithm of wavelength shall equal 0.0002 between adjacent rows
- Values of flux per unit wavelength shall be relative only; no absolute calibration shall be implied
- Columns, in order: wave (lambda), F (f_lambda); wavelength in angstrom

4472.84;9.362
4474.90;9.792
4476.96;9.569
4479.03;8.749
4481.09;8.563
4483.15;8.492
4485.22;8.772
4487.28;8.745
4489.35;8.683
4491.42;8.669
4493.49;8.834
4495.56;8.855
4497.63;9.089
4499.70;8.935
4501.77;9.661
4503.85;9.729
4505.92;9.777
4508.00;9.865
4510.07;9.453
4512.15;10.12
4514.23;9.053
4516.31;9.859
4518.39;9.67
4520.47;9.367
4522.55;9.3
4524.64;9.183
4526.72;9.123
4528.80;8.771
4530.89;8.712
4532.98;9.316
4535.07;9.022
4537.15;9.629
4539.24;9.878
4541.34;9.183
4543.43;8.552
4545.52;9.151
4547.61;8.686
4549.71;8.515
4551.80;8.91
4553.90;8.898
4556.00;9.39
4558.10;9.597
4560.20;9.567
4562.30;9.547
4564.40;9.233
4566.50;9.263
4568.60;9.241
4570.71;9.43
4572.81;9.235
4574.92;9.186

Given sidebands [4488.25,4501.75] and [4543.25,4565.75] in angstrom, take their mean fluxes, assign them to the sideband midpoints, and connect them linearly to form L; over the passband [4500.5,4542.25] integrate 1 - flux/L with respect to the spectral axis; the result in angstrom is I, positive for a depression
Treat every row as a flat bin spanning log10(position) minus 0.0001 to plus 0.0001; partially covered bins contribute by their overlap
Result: -2.0 angstrom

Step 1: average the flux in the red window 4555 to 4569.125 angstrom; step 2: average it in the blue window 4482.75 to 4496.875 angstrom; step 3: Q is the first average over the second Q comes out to 1.1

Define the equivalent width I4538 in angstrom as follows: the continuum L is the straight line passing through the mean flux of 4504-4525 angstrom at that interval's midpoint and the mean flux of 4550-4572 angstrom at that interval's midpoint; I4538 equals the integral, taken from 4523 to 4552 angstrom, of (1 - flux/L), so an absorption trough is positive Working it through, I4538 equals 1.2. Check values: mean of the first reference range 9.58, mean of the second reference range 9.28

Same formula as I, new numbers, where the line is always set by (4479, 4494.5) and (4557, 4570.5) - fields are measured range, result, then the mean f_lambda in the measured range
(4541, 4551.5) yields 0.51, 8.81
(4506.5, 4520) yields -1.10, 9.66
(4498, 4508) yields -0.78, 9.53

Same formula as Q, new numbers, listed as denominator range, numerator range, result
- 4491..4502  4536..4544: 1.04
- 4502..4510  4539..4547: 0.93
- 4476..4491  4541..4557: 1.01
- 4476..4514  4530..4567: 1.00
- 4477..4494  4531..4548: 1.05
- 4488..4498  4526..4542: 1.05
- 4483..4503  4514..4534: 1.04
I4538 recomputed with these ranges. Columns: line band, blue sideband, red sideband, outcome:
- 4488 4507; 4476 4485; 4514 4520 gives 0.10 angstrom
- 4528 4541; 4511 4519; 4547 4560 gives 0.17 angstrom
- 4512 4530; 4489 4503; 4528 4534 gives -0.80 angstrom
